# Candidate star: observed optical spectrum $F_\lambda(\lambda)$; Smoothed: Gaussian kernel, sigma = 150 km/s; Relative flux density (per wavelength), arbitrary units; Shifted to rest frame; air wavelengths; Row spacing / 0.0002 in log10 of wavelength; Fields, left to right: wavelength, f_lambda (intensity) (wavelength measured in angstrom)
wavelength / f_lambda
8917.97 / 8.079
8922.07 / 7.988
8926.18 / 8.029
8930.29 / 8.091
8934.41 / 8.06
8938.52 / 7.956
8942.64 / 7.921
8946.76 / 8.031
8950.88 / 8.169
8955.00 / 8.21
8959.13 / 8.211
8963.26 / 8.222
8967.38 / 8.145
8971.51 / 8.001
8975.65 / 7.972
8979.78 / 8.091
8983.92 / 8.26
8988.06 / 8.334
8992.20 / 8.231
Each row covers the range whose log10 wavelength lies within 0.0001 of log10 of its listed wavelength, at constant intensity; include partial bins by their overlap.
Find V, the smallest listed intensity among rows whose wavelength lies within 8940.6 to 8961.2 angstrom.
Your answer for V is 7.921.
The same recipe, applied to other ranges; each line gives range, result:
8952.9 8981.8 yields 7.972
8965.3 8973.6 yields 8.001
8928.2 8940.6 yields 7.956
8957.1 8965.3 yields 8.211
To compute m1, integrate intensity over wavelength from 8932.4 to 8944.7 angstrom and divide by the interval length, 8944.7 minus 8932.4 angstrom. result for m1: 7.98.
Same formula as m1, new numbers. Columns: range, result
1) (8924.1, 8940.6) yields 8.03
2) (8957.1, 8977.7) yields 8.11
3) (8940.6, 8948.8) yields 7.98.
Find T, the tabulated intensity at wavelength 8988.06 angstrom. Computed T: 8.334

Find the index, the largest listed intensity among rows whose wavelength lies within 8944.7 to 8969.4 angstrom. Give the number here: 8.222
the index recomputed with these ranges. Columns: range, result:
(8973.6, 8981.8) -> 8.091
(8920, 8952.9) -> 8.169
